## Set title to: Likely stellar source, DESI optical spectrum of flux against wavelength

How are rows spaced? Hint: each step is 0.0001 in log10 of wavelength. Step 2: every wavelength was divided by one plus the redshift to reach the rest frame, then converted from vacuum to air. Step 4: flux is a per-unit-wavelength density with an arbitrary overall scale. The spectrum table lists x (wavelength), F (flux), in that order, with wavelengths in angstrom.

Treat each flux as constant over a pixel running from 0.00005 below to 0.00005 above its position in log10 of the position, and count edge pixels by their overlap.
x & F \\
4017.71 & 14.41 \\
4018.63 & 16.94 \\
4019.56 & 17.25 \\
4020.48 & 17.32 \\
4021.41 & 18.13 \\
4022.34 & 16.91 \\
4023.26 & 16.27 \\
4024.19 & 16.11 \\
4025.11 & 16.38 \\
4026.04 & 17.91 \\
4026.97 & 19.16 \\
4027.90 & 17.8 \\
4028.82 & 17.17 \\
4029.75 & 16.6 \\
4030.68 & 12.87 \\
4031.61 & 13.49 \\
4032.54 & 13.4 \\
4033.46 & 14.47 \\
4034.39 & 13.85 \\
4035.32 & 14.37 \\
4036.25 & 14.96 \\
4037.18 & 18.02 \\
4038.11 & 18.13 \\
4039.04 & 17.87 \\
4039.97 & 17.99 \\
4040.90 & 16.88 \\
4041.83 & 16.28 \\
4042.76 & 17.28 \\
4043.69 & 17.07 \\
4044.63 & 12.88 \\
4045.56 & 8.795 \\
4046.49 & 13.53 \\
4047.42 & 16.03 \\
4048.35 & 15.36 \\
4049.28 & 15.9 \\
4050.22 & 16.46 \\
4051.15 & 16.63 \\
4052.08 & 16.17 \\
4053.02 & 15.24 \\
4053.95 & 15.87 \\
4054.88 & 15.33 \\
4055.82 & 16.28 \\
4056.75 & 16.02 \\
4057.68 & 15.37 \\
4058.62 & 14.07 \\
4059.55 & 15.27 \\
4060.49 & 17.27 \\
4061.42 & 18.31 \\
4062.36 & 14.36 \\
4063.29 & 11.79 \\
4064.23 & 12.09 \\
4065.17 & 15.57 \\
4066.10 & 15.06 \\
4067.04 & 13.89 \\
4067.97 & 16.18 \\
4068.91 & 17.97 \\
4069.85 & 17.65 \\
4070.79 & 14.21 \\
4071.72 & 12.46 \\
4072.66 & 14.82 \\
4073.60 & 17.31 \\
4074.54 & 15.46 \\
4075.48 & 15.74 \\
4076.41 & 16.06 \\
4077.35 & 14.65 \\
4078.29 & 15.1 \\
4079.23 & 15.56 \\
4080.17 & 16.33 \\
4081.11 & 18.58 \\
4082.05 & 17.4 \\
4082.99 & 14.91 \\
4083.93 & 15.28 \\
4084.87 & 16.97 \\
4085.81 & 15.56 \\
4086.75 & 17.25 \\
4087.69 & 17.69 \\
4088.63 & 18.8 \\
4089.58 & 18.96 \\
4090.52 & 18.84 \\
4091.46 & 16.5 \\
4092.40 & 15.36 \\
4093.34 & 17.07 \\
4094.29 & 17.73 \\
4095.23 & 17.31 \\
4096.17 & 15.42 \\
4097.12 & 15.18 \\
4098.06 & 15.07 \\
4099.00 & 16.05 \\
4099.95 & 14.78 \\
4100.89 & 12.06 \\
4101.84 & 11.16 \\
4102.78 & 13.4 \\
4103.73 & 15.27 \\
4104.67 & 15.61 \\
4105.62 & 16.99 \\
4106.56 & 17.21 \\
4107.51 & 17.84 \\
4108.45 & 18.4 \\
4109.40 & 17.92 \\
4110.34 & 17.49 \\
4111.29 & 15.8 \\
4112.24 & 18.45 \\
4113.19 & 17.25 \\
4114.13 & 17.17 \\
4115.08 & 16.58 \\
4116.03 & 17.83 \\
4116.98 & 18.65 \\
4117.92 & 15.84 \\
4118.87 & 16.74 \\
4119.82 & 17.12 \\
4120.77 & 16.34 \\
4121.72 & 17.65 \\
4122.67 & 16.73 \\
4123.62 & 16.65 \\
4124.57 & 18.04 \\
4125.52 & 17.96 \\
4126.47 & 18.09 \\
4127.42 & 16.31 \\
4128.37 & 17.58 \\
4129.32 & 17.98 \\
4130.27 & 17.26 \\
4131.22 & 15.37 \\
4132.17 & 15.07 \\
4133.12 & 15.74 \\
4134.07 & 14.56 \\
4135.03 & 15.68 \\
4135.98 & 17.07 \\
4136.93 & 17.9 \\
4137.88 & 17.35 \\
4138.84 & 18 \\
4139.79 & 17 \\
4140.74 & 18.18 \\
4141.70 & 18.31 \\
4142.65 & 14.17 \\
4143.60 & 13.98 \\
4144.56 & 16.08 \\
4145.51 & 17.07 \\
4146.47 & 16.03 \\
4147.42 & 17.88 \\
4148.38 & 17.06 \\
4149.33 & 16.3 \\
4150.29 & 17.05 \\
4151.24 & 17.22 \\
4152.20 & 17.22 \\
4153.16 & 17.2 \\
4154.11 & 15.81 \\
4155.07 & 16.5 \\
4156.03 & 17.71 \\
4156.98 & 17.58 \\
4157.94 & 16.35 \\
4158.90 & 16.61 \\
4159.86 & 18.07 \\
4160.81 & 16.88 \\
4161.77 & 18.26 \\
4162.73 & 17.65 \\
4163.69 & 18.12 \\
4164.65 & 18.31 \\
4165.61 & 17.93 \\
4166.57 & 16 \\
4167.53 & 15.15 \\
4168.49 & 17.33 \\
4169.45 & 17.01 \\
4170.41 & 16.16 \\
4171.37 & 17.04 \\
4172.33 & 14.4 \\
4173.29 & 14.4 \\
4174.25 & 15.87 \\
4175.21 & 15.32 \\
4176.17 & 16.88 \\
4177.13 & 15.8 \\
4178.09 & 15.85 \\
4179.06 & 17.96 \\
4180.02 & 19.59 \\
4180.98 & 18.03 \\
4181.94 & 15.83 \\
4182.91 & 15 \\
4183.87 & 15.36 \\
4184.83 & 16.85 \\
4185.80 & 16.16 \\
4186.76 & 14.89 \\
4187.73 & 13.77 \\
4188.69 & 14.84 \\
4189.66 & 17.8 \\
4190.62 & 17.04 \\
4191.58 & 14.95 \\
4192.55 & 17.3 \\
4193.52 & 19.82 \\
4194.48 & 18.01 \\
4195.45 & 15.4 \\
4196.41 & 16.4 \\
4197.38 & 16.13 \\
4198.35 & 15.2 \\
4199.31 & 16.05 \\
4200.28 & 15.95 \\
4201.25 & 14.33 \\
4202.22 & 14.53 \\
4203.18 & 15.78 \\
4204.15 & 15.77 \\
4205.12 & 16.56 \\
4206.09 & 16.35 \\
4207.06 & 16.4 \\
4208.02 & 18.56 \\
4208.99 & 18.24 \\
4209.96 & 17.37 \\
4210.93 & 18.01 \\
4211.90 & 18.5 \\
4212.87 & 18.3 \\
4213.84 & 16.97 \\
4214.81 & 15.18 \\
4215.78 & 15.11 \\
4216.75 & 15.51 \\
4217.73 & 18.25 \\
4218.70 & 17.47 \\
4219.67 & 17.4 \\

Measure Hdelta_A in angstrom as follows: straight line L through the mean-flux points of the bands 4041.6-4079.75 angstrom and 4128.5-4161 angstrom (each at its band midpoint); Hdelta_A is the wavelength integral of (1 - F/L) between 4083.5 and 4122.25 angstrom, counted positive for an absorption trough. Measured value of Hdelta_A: -1.3 angstrom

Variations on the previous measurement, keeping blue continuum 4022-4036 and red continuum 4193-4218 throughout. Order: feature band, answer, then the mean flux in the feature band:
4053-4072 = 0.8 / 15.3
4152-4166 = -0.8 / 17.3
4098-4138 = -0.8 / 16.5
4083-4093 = -0.6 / 17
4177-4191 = 0.2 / 16.3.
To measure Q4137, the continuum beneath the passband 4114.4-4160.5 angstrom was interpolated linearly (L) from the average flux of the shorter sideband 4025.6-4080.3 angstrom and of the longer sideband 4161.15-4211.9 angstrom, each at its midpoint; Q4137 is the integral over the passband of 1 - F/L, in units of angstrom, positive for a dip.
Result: -2.00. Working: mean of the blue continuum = 15.6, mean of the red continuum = 16.5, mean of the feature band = 16.9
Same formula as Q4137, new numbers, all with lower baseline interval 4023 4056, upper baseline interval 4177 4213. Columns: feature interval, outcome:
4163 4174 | -0.09 angstrom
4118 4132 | -0.73 angstrom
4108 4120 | -0.88 angstrom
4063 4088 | 0.53 angstrom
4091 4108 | 0.55 angstrom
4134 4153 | -0.55 angstrom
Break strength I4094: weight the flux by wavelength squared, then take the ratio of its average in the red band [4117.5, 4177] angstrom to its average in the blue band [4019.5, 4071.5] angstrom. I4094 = 1.12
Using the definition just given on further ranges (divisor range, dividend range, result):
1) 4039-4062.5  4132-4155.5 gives 1.11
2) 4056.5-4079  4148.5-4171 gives 1.17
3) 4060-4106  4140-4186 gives 1.10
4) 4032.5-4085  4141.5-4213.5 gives 1.13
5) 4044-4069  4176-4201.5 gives 1.16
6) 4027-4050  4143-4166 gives 1.16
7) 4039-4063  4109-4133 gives 1.13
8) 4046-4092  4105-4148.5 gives 1.10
